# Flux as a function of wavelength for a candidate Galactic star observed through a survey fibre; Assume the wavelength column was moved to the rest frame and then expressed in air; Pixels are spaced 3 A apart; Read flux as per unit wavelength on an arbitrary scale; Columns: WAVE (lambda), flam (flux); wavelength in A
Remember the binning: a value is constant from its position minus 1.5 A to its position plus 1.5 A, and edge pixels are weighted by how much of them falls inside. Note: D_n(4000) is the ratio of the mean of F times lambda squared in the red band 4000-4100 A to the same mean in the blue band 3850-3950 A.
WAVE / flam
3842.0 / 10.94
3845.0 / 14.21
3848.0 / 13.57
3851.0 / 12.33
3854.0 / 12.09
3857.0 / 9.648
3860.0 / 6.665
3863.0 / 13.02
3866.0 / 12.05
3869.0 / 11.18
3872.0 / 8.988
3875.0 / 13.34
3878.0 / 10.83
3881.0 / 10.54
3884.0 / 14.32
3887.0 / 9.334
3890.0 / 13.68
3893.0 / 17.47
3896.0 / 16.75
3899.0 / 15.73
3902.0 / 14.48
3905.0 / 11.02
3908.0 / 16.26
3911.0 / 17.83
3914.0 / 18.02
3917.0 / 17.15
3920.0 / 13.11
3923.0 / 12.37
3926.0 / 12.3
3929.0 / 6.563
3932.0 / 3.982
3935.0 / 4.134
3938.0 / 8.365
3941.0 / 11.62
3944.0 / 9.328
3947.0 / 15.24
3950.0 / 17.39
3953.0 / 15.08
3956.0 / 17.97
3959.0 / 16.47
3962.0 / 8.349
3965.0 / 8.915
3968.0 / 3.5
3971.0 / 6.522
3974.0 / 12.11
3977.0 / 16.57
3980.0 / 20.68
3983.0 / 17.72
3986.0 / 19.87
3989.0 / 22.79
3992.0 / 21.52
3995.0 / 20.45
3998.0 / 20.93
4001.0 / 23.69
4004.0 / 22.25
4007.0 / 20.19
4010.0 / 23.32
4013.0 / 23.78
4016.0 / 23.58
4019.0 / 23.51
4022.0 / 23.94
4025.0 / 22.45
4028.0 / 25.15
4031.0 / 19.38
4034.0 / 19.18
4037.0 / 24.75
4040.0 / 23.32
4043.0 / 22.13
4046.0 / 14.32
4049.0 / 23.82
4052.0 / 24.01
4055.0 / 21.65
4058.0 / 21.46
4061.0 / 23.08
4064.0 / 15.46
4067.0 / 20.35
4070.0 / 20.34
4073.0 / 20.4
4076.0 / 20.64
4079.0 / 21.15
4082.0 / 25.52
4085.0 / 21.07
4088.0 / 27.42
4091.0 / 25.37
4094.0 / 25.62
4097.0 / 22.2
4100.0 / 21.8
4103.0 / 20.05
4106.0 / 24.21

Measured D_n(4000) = 1.97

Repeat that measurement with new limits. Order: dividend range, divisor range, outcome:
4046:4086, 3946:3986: 1.61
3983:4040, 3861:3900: 1.86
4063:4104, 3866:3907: 1.89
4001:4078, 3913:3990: 1.77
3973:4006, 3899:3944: 1.73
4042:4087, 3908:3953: 1.85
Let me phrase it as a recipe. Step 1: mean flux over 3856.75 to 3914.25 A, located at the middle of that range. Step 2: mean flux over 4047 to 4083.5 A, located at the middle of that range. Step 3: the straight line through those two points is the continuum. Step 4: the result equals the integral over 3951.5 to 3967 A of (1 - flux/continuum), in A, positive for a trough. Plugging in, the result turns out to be 3.18 A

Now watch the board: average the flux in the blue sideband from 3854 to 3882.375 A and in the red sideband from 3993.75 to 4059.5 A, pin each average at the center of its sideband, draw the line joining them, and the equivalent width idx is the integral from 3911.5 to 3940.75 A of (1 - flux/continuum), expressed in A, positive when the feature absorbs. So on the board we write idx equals 7.4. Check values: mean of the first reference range 10.8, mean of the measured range 11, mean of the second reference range 22.2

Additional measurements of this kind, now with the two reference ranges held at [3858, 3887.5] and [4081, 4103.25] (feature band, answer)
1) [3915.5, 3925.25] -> -0.18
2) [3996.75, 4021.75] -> -4.94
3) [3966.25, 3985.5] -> 4.50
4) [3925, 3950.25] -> 9.25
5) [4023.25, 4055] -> -1.78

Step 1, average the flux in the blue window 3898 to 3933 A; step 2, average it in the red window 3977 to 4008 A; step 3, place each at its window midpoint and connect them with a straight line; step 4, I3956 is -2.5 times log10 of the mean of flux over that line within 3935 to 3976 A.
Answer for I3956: 0.44 mag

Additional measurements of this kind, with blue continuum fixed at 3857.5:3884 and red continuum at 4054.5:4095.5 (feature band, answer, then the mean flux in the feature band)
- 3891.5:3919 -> -0.24 mag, 16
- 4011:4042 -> -0.18 mag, 22.9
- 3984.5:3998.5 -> -0.20 mag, 21.1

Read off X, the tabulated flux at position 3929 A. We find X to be 6.563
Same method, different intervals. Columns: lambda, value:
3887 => 9.334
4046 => 14.32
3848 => 13.57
